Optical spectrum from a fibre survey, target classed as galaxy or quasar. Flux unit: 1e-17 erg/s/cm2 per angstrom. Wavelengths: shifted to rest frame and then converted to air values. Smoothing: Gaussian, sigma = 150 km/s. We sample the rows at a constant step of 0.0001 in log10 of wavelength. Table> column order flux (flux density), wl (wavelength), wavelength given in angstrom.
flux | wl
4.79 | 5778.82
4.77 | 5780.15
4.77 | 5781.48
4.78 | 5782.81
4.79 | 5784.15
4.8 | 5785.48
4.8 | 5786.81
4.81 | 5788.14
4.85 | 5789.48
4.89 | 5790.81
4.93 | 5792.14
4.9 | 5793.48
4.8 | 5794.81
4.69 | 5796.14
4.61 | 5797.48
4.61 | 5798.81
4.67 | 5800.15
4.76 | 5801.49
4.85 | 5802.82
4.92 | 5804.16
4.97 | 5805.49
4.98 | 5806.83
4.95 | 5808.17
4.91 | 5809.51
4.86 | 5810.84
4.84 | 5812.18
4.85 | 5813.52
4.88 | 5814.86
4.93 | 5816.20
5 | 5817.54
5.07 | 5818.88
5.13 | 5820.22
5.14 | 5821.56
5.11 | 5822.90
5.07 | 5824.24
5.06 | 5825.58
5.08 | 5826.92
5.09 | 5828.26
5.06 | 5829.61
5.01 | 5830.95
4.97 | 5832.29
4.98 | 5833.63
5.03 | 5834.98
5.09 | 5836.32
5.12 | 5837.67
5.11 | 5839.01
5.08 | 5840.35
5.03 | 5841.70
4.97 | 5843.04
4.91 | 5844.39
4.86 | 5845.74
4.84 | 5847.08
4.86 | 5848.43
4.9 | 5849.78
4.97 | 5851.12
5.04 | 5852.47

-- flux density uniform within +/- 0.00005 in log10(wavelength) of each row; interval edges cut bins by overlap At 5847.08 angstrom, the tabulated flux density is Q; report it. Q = 4.84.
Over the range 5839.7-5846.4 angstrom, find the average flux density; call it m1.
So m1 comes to 4.96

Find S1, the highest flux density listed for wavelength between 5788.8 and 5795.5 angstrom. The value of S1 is 4.93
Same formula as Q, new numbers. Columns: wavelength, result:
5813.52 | 4.85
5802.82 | 4.85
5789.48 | 4.85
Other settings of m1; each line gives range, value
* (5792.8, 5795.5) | 4.85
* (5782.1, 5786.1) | 4.78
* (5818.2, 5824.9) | 5.11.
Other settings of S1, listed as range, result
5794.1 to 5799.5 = 4.8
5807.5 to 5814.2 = 4.95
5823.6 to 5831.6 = 5.09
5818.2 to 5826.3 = 5.14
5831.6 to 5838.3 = 5.12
